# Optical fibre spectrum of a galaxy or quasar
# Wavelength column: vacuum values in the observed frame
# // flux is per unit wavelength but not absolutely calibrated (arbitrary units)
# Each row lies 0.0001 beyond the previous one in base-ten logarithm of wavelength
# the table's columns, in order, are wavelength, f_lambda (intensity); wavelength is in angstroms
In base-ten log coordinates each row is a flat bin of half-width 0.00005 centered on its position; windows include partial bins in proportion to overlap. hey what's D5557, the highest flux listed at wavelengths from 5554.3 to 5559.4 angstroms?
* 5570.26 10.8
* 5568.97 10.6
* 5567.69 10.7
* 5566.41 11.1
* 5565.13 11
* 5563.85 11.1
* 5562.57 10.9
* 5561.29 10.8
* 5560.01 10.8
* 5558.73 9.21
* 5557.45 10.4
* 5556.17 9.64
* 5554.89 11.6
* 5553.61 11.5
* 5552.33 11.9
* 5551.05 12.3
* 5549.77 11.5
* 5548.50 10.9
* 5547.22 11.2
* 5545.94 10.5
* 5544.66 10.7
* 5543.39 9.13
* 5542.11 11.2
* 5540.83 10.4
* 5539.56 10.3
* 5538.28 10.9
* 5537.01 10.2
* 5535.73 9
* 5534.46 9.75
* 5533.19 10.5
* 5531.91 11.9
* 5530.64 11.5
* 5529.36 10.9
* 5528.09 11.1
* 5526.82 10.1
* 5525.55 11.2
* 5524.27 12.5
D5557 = 11.6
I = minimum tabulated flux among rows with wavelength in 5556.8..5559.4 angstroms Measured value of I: 9.21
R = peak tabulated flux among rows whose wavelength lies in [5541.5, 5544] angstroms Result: 11.2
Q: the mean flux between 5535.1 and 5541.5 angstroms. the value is 10.2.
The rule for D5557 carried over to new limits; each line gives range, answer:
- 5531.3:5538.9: 11.9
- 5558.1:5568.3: 11.1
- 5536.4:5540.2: 10.9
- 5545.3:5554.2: 12.3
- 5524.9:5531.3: 11.5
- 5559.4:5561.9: 10.8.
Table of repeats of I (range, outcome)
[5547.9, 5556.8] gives 9.64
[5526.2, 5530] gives 10.1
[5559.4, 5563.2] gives 10.8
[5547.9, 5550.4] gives 10.9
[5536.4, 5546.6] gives 9.13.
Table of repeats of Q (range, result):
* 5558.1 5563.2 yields 10.4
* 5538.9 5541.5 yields 10.4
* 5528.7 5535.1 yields 10.9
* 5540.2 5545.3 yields 10.4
